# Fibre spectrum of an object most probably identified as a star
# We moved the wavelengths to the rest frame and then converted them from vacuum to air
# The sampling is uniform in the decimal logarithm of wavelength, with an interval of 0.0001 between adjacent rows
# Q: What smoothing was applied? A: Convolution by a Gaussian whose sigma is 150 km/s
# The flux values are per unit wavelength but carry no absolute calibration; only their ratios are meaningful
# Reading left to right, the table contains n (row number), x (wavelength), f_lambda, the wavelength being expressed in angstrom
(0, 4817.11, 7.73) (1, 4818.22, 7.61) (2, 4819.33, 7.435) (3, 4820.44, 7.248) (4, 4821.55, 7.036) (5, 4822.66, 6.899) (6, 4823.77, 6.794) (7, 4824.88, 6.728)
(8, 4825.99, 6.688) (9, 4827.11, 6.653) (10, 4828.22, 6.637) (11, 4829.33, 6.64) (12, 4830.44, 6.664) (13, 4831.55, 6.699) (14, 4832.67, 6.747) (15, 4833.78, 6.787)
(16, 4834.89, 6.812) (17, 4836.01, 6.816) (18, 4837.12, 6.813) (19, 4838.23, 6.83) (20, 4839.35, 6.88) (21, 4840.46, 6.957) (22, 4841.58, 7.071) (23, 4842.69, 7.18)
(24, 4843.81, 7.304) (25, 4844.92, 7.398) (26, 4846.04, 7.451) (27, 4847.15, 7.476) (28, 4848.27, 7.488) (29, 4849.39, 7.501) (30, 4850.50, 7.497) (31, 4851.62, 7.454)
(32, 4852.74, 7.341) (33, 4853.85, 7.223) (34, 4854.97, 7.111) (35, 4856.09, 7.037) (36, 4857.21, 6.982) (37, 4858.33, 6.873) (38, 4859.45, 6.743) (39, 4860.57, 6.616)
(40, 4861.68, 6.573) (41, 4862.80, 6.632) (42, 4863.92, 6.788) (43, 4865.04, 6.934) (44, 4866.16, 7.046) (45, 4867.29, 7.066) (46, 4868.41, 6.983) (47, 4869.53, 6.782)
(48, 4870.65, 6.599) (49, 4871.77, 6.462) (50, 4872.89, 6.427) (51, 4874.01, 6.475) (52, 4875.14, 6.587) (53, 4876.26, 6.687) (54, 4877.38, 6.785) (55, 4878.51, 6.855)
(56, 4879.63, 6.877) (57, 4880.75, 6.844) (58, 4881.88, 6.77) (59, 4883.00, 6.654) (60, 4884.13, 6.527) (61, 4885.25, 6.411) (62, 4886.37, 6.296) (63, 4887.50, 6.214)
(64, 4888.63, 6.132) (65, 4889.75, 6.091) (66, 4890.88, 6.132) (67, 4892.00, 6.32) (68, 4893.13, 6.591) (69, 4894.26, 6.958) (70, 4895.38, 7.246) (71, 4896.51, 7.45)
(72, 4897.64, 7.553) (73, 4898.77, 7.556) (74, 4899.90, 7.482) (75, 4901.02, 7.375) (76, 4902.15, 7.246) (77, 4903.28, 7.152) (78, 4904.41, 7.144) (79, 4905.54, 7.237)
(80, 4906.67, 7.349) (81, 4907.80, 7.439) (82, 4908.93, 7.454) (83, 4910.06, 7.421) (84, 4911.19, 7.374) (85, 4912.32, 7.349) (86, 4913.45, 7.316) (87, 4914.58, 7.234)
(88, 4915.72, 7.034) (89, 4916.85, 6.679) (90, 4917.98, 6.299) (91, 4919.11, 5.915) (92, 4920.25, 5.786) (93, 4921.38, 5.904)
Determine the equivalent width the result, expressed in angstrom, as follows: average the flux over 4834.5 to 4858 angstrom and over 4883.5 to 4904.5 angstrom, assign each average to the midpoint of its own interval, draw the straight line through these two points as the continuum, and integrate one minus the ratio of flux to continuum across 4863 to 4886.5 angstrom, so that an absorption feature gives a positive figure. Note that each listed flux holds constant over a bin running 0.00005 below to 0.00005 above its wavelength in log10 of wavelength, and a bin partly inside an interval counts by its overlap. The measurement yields 0.85 angstrom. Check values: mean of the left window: 7.17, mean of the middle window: 6.71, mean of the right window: 6.83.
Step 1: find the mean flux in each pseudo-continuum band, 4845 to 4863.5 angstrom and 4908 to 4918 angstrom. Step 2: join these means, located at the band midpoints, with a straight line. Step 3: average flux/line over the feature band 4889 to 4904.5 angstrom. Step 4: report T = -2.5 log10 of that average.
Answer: 0.02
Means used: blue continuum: 7.13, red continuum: 7.19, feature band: 7.01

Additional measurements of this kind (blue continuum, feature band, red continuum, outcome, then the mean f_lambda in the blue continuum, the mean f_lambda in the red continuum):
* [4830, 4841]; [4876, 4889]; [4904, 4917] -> 0.080 mag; 6.8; 7.27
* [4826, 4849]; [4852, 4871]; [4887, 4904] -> 0.004 mag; 6.96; 6.91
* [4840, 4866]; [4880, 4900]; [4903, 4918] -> 0.072 mag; 7.11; 7.21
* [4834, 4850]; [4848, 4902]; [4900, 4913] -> 0.059 mag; 7.14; 7.33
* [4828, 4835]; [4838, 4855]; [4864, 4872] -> -0.078 mag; 6.71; 6.85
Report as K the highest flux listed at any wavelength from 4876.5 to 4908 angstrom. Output 7.556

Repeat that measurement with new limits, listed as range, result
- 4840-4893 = 7.501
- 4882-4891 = 6.654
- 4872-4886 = 6.877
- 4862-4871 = 7.066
